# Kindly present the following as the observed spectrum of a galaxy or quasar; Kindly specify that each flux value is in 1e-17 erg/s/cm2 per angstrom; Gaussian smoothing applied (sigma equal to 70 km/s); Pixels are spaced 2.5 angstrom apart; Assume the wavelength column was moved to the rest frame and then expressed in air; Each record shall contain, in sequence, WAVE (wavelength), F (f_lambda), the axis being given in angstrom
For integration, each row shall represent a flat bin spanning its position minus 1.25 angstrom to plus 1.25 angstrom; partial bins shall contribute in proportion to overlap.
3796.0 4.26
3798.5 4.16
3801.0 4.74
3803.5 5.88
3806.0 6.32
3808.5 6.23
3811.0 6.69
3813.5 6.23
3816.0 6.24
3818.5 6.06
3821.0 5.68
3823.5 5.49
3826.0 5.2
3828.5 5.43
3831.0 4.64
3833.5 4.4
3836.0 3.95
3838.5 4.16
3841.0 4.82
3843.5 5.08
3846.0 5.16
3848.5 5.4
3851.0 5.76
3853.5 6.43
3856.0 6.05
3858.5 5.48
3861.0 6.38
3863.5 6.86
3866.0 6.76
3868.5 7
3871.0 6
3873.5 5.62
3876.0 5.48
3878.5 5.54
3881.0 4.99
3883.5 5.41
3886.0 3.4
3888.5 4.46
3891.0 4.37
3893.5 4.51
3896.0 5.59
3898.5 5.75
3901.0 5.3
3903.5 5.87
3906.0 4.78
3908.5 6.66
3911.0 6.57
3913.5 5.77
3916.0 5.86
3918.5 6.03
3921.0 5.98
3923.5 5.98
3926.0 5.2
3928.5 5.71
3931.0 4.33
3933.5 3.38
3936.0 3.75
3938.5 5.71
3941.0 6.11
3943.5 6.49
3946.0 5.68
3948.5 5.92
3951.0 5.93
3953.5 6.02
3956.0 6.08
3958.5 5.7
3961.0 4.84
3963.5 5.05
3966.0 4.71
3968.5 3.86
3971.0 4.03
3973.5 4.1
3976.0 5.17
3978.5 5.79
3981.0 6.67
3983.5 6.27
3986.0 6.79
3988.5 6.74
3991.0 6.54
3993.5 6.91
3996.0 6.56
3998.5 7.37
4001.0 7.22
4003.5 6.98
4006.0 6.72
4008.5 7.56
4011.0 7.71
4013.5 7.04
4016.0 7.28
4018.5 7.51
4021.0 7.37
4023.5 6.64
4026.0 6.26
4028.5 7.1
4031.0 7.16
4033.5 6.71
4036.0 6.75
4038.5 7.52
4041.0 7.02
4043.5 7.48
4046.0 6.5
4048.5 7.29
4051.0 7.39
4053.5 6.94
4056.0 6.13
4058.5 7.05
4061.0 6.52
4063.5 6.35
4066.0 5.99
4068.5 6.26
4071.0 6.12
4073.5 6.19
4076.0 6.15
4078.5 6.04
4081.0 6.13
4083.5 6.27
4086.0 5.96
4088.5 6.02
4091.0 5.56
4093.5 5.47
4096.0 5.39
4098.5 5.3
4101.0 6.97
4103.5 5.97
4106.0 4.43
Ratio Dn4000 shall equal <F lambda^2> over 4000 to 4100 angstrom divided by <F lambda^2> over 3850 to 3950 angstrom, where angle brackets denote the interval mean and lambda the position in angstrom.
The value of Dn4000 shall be 1.28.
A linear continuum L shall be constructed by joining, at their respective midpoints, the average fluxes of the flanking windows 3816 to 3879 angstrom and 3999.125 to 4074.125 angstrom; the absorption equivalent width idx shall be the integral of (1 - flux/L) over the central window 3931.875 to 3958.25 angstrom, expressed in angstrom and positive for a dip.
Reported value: 3.2 angstrom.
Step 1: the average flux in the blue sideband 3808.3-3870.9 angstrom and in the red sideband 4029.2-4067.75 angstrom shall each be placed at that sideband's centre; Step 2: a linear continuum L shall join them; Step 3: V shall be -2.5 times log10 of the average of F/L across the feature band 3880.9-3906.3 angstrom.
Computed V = 0.20 mag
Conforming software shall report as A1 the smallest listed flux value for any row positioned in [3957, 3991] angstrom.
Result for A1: 3.86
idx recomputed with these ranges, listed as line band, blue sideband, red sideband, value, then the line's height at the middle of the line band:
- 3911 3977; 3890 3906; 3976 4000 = 6.3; 5.9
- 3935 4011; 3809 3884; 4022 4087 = 3.5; 6.23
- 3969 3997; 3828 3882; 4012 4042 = 3.2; 6.65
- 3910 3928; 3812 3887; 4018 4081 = 0.1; 5.93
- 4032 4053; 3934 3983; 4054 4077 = -3.3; 6.11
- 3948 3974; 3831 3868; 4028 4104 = 3.7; 5.97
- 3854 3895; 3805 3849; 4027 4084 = 0.8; 5.66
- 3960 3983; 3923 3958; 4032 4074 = 3.4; 5.8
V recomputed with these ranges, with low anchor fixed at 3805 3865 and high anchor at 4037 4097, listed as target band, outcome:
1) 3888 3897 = 0.220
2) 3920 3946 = 0.128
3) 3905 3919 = -0.018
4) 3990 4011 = -0.141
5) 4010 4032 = -0.141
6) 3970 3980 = 0.249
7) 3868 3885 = 0.020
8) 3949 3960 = 0.019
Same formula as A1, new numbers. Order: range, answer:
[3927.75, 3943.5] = 3.38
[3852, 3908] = 3.4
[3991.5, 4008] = 6.56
